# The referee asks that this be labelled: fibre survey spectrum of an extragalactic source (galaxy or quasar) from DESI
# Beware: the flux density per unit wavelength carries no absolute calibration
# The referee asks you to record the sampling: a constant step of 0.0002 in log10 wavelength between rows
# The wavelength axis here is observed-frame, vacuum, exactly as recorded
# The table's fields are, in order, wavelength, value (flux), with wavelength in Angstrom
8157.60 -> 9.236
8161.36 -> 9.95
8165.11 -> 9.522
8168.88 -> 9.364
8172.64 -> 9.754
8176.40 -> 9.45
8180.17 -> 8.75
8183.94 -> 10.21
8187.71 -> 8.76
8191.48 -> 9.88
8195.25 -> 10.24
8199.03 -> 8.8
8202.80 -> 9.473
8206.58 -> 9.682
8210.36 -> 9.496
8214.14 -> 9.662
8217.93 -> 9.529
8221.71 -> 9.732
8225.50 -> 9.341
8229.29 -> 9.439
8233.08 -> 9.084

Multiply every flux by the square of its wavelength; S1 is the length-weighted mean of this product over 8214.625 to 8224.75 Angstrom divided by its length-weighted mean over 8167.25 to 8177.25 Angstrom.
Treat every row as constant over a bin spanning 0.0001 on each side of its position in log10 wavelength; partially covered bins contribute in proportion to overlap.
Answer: 1.02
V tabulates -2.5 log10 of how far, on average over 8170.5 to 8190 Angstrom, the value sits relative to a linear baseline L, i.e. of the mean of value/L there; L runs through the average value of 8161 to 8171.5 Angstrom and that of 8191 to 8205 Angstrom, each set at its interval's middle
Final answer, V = 0.02 mag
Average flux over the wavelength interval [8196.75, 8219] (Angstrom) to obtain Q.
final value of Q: 9.45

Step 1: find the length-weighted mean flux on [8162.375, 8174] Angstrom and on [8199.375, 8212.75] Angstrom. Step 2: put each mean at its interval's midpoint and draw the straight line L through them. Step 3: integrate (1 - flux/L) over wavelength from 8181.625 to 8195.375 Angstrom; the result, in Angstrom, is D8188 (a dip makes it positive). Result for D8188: -0.2 Angstrom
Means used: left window 9.57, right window 9.47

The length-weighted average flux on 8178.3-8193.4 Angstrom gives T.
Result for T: 9.4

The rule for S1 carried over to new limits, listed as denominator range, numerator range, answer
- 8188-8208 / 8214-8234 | 1.00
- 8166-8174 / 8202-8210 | 1.01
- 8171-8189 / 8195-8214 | 1.02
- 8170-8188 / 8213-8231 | 1.02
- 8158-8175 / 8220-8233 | 1.00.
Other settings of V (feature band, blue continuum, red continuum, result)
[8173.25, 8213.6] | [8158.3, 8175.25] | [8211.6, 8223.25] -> 0.02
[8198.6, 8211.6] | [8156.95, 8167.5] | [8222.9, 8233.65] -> 0.00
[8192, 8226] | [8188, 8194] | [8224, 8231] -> -0.01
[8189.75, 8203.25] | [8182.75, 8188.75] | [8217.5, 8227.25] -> -0.01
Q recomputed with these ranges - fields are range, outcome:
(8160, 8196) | 9.56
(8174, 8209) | 9.48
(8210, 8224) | 9.61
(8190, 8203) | 9.61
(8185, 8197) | 9.66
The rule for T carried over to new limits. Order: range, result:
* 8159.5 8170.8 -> 9.61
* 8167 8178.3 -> 9.52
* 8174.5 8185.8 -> 9.47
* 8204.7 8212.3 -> 9.59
